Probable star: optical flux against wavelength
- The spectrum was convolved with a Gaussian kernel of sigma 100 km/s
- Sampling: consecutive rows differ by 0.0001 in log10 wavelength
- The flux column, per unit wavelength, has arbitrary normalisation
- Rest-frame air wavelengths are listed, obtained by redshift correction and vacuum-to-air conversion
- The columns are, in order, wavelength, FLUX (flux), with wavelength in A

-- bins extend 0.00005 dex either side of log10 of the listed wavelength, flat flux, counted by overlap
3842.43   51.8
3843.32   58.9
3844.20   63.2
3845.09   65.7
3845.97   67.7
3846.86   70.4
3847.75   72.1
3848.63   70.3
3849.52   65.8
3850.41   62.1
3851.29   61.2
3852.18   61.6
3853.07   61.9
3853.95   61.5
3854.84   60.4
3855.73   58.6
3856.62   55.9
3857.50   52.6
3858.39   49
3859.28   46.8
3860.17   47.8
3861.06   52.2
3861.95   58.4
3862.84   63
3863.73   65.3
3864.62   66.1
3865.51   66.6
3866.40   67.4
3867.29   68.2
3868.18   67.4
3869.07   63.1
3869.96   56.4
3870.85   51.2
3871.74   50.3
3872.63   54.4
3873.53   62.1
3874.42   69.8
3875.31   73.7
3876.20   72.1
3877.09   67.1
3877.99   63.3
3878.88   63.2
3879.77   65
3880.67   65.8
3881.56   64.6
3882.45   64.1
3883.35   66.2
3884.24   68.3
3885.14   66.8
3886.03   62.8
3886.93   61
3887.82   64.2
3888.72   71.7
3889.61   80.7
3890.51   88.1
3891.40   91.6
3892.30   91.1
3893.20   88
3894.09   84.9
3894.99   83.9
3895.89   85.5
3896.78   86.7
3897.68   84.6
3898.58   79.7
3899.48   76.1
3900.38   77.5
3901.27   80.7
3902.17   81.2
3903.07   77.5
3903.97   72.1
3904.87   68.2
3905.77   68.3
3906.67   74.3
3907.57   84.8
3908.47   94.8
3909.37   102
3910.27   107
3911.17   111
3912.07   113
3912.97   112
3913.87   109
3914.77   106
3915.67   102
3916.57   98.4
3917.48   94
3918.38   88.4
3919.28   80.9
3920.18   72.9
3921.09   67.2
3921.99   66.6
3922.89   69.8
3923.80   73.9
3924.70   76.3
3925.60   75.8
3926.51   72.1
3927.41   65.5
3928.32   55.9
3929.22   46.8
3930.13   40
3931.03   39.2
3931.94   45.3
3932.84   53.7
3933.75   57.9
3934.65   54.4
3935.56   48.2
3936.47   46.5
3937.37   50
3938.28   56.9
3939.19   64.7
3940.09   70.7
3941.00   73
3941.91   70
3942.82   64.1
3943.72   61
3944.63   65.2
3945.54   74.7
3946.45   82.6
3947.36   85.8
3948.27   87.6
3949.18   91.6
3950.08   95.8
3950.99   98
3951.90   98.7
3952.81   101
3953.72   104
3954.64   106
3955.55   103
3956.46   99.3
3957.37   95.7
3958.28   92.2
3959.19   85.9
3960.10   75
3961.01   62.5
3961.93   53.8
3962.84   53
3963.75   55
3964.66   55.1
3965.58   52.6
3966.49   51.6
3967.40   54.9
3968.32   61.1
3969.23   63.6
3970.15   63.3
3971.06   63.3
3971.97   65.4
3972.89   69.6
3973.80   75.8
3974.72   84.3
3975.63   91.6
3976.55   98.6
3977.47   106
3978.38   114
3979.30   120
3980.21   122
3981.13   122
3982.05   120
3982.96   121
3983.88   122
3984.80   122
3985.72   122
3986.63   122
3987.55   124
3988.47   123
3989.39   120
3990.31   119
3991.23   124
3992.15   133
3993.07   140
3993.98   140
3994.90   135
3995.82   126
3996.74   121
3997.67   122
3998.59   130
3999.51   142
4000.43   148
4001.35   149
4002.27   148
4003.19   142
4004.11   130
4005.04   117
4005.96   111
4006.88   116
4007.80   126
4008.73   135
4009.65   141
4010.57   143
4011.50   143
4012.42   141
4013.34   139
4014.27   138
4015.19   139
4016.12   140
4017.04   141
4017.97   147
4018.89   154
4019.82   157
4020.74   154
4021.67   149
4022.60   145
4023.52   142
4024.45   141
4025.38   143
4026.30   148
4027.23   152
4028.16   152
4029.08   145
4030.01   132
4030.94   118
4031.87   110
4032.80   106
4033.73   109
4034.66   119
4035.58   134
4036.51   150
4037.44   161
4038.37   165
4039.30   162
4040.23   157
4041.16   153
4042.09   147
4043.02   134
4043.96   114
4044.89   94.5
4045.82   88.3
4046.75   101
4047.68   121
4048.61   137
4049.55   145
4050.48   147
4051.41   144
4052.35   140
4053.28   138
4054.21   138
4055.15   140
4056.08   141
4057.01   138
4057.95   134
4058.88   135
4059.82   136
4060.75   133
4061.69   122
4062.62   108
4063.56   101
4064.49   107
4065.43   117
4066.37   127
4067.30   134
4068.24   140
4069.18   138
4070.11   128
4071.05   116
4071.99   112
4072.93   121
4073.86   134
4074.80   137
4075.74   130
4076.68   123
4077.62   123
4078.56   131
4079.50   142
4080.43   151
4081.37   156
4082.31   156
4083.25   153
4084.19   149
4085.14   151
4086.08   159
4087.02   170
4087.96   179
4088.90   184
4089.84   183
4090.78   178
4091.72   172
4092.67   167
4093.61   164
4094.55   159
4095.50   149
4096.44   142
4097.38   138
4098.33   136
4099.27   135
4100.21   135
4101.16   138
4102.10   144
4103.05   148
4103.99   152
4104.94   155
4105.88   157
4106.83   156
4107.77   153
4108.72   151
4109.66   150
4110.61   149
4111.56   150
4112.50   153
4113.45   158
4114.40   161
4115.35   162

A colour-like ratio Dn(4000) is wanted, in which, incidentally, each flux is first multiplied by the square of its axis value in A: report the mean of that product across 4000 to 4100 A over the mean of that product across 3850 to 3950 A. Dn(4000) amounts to 2.1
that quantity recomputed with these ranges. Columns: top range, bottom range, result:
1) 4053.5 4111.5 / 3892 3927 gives 1.82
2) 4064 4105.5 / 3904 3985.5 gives 1.93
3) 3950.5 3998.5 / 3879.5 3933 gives 1.30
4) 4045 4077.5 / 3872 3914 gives 1.77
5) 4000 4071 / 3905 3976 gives 1.87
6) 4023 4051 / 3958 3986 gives 1.65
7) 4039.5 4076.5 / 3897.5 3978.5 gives 1.79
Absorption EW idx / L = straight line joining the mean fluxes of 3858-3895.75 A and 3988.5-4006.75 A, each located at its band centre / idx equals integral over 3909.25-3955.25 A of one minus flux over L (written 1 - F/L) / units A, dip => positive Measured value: 8.60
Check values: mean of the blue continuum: 66.7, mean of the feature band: 77.4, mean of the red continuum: 131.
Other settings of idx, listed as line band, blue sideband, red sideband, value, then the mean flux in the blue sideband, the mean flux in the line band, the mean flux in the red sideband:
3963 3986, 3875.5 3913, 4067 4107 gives 4.4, 78.9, 87.2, 147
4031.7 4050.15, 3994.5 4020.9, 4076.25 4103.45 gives 1.6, 137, 131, 152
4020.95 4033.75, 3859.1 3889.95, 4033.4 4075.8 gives -1.7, 63.4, 136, 131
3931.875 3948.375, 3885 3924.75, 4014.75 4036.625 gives 6.0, 84.2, 63.8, 138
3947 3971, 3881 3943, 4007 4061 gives 4.9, 75.2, 78.4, 137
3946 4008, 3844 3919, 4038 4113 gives 2.8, 73.2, 103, 141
